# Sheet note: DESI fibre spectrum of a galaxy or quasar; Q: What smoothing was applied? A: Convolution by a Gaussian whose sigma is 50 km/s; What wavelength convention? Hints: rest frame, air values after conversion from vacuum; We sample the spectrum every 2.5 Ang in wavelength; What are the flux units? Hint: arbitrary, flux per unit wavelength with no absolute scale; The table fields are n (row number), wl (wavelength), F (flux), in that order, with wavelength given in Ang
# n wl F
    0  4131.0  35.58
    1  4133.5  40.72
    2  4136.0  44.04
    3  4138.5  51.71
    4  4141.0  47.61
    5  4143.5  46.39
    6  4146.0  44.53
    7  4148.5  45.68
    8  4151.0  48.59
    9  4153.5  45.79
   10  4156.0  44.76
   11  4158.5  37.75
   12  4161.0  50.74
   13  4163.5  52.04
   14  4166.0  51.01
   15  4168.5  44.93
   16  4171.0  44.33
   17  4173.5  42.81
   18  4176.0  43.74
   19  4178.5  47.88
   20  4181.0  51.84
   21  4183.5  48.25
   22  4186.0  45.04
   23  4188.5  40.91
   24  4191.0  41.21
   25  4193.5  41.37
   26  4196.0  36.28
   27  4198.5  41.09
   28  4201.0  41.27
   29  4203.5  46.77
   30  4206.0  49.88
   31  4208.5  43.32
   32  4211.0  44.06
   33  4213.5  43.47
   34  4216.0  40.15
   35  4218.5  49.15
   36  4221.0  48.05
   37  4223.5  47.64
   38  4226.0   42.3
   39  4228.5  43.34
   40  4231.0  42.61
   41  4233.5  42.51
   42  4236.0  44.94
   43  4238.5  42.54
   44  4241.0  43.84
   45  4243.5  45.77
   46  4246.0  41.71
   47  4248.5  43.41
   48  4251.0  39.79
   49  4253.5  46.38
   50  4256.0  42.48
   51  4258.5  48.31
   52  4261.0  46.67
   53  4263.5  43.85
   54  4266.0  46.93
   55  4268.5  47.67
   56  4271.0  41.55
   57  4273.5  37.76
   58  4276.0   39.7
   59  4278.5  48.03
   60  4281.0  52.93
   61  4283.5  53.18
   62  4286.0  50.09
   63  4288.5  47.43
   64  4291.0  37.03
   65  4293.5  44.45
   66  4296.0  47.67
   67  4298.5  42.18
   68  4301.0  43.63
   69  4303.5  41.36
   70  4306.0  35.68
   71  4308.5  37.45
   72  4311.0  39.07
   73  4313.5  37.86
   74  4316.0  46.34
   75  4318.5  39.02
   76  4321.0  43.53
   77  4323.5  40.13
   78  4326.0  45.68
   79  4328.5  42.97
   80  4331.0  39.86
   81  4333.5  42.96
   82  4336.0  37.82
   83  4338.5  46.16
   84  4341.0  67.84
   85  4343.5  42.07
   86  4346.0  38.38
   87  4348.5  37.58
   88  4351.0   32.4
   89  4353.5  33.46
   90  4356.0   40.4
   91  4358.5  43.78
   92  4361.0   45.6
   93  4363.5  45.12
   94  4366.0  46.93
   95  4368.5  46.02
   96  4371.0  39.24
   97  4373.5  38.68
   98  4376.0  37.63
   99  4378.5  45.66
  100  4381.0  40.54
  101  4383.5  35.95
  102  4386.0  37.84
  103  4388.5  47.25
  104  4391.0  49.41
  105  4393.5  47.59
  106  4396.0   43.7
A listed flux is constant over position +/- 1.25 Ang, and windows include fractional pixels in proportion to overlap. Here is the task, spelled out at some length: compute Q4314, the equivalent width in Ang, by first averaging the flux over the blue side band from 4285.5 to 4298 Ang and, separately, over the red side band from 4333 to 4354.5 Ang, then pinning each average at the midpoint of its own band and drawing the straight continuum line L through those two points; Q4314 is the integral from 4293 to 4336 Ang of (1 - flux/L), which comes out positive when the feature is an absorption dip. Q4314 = 2.0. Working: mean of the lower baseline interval 44.9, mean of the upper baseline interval 42.1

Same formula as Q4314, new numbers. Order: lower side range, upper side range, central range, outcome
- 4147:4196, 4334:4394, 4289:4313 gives 1.37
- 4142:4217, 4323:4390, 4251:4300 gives -2.15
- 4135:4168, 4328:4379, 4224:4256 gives 1.14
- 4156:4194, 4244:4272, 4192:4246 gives 1.52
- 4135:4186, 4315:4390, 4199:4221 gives 0.35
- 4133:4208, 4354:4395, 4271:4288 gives -1.00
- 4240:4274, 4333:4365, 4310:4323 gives 0.60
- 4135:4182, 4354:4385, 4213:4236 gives 0.37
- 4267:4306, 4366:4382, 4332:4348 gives -0.93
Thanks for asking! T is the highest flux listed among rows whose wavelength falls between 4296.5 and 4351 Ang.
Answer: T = 67.84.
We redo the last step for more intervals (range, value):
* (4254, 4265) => 48.31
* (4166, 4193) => 51.84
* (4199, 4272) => 49.88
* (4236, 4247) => 45.77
